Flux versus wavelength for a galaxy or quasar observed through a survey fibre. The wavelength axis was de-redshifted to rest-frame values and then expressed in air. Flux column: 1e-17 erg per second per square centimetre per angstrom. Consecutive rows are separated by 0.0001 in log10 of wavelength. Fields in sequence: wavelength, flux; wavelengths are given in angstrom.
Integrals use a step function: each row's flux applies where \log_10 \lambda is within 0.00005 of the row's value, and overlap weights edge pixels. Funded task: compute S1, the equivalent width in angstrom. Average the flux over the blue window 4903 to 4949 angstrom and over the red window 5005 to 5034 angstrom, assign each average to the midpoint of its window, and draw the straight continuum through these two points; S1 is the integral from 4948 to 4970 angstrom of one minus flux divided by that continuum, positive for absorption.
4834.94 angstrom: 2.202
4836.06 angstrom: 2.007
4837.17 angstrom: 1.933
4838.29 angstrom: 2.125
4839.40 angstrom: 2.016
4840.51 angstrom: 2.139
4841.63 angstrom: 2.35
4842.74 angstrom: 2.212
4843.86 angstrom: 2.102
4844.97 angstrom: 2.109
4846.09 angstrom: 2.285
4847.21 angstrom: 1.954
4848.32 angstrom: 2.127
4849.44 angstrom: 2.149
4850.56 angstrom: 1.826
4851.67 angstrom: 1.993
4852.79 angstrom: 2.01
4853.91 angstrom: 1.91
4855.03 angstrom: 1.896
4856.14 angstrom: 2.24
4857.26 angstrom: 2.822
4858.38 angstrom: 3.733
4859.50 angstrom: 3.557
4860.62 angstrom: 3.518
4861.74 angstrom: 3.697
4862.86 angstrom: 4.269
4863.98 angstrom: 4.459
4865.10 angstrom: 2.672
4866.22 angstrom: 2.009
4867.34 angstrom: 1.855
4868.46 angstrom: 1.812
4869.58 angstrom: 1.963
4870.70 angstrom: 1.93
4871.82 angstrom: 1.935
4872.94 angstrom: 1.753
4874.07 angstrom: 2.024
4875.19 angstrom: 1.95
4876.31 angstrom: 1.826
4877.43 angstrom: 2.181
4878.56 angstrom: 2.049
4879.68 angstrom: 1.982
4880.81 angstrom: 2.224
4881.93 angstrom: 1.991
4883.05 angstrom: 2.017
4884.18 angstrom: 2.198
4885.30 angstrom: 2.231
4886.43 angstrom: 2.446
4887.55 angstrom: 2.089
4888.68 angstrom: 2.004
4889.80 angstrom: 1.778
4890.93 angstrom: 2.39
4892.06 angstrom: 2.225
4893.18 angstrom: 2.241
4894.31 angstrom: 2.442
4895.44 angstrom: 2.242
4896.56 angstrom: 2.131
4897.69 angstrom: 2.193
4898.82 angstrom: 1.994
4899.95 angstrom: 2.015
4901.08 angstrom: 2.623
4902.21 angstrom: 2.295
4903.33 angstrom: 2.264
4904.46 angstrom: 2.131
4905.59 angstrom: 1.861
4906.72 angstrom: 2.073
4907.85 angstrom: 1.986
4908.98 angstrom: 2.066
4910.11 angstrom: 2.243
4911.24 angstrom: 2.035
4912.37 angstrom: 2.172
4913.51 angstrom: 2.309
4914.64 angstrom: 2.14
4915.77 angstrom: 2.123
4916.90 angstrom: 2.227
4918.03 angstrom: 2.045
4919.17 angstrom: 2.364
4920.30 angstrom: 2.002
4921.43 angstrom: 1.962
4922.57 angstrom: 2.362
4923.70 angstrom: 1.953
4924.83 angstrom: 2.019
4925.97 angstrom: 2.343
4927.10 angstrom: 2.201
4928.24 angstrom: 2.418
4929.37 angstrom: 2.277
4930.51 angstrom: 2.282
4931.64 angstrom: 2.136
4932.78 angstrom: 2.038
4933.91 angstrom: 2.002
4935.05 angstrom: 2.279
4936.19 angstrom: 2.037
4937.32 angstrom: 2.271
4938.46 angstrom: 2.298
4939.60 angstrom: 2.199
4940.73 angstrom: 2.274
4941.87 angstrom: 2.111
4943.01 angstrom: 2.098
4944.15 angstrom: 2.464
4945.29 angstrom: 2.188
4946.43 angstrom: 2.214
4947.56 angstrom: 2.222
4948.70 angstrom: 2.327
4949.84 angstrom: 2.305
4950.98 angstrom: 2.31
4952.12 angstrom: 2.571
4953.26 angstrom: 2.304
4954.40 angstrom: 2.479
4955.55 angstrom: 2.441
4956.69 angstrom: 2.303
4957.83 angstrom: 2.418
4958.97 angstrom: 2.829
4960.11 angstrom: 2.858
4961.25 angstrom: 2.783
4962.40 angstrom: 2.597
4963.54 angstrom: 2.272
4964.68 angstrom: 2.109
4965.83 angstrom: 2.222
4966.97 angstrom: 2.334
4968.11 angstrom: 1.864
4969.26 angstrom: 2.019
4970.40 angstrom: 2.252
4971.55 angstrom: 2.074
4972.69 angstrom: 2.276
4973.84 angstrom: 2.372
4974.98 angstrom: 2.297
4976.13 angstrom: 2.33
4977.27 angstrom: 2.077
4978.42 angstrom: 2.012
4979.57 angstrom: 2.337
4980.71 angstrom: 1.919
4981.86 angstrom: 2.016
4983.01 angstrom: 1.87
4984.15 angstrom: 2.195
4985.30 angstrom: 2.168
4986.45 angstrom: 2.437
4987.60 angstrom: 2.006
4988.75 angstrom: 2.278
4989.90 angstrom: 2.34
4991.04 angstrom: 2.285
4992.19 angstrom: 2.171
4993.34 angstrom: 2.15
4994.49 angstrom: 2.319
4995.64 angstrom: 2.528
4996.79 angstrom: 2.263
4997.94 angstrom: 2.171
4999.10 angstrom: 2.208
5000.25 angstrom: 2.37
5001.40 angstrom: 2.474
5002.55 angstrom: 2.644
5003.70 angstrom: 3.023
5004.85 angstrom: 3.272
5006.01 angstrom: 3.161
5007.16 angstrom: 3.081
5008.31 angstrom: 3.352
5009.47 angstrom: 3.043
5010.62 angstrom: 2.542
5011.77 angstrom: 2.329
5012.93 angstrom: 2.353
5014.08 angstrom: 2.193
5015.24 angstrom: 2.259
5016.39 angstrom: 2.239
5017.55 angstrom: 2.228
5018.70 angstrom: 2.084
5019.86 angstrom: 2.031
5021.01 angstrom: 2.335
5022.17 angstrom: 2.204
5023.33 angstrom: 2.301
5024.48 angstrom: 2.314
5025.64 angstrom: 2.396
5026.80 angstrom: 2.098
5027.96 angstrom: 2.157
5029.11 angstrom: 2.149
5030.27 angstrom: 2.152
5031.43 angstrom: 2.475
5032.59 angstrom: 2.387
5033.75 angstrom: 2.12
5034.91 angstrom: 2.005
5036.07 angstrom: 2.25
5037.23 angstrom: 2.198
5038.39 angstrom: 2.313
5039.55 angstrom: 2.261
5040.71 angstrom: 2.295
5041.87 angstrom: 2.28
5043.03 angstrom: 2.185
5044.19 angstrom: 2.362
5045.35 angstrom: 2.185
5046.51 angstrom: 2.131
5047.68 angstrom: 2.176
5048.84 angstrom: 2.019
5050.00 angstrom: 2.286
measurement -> -1.3 angstrom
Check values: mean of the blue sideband 2.17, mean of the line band 2.38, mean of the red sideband 2.41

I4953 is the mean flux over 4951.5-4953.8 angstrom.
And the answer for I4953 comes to 2.44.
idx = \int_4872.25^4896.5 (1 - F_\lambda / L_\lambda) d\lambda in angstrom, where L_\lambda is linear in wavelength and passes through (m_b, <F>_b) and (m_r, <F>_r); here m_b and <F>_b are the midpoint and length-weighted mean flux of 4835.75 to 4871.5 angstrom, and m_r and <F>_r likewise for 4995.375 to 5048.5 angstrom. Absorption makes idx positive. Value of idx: 3.1 angstrom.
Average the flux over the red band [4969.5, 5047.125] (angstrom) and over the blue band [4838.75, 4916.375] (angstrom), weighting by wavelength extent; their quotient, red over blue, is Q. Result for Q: 1.02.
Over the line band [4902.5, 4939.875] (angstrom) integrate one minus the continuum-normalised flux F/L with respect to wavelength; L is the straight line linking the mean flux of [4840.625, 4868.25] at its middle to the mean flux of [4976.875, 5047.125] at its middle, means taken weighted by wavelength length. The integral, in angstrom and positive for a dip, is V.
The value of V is 4.6 angstrom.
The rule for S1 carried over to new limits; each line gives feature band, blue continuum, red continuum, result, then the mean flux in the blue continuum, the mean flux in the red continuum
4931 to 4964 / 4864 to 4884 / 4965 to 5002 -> -2.54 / 2.08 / 2.21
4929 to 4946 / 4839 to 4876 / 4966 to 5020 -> 1.24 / 2.4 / 2.35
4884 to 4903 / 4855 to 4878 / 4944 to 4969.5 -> 2.38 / 2.59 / 2.37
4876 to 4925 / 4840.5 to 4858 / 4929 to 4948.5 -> 0.82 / 2.15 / 2.2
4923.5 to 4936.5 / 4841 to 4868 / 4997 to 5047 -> 1.63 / 2.57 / 2.39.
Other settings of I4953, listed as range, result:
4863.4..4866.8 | 3.05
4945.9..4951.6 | 2.28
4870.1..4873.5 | 1.88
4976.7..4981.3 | 2.09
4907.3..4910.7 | 2.1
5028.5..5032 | 2.26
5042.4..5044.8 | 2.28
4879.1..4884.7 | 2.08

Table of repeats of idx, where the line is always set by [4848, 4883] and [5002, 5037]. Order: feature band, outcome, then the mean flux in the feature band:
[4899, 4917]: 1.88 angstrom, 2.16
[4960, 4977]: 0.92 angstrom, 2.29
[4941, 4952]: 0.70 angstrom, 2.26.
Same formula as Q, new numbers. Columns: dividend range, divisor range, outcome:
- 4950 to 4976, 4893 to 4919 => 1.09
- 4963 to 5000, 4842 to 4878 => 0.91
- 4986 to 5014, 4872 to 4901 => 1.20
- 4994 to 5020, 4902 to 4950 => 1.17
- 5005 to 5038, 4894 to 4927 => 1.10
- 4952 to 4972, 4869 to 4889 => 1.16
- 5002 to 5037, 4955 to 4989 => 1.08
